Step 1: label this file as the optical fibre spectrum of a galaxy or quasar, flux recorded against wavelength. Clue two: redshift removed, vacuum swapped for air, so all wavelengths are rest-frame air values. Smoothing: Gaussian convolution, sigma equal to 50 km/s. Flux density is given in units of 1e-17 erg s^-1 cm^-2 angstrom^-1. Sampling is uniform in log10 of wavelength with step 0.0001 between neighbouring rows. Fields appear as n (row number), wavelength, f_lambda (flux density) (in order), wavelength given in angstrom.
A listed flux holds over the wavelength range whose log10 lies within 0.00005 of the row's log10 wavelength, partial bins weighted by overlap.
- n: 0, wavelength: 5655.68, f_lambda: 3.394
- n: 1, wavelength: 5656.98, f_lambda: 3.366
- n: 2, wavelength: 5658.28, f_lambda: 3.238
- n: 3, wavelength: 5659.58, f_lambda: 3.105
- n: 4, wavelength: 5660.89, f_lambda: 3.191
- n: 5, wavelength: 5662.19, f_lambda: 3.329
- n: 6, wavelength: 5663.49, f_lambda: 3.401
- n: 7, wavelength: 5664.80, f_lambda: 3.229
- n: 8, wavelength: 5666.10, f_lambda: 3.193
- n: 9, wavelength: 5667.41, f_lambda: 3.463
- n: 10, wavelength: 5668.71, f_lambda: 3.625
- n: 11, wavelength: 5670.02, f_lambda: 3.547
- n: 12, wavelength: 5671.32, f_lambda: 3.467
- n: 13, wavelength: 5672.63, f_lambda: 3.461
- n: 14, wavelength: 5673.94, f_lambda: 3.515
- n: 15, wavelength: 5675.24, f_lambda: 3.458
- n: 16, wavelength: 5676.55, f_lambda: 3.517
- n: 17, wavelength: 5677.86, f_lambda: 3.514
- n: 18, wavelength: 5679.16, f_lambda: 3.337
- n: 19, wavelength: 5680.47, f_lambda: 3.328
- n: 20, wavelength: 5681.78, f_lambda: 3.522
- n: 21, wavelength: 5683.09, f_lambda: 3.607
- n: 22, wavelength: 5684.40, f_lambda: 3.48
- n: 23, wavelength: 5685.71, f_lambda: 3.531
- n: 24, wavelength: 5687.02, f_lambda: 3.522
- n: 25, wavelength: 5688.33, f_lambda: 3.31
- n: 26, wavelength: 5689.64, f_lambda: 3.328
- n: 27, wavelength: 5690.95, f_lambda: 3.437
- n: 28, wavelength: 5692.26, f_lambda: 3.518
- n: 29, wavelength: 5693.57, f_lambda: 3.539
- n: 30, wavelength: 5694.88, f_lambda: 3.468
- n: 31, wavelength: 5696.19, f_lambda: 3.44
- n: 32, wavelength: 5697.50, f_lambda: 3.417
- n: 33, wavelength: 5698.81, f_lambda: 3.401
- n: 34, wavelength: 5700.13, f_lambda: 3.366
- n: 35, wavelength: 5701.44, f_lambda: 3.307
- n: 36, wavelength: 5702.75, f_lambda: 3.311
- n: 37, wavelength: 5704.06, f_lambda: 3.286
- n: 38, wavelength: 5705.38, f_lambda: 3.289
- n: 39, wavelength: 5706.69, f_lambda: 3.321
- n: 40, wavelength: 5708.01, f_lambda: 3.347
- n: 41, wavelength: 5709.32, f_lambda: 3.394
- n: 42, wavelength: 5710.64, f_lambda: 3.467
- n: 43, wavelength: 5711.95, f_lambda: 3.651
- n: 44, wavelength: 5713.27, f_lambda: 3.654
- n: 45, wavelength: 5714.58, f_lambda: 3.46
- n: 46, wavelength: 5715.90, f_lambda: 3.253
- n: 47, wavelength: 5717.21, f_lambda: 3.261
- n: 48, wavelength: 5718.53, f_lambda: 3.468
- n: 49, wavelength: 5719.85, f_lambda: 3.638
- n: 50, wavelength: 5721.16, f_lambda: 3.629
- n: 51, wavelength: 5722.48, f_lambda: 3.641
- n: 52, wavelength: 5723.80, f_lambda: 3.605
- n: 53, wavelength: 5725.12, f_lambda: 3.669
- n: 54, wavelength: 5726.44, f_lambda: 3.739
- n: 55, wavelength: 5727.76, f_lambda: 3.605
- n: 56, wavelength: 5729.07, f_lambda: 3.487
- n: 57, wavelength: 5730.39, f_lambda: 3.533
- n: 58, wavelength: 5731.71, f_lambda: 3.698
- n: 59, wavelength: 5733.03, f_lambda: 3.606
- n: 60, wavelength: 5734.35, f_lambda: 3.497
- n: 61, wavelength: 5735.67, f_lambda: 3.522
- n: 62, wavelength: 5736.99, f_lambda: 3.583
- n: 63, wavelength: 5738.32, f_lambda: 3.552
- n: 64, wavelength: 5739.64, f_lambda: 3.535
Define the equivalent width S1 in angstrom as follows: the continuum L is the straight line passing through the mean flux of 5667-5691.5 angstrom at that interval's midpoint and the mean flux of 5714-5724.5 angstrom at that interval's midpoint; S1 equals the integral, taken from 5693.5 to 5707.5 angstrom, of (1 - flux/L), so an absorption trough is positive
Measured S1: 0.5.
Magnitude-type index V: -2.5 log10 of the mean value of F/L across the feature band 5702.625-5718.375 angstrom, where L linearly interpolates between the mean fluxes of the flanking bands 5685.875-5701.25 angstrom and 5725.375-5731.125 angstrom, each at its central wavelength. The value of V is 0.04 mag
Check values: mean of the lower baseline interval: 3.43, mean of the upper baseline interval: 3.6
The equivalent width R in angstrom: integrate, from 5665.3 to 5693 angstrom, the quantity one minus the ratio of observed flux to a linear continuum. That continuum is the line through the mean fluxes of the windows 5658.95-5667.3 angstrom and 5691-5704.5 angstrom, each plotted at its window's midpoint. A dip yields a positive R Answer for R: -1.1 angstrom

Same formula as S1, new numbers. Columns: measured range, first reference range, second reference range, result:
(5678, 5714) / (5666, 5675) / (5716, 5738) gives 0.9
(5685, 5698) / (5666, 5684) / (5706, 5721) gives 0.1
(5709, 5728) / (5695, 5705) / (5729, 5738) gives -0.4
